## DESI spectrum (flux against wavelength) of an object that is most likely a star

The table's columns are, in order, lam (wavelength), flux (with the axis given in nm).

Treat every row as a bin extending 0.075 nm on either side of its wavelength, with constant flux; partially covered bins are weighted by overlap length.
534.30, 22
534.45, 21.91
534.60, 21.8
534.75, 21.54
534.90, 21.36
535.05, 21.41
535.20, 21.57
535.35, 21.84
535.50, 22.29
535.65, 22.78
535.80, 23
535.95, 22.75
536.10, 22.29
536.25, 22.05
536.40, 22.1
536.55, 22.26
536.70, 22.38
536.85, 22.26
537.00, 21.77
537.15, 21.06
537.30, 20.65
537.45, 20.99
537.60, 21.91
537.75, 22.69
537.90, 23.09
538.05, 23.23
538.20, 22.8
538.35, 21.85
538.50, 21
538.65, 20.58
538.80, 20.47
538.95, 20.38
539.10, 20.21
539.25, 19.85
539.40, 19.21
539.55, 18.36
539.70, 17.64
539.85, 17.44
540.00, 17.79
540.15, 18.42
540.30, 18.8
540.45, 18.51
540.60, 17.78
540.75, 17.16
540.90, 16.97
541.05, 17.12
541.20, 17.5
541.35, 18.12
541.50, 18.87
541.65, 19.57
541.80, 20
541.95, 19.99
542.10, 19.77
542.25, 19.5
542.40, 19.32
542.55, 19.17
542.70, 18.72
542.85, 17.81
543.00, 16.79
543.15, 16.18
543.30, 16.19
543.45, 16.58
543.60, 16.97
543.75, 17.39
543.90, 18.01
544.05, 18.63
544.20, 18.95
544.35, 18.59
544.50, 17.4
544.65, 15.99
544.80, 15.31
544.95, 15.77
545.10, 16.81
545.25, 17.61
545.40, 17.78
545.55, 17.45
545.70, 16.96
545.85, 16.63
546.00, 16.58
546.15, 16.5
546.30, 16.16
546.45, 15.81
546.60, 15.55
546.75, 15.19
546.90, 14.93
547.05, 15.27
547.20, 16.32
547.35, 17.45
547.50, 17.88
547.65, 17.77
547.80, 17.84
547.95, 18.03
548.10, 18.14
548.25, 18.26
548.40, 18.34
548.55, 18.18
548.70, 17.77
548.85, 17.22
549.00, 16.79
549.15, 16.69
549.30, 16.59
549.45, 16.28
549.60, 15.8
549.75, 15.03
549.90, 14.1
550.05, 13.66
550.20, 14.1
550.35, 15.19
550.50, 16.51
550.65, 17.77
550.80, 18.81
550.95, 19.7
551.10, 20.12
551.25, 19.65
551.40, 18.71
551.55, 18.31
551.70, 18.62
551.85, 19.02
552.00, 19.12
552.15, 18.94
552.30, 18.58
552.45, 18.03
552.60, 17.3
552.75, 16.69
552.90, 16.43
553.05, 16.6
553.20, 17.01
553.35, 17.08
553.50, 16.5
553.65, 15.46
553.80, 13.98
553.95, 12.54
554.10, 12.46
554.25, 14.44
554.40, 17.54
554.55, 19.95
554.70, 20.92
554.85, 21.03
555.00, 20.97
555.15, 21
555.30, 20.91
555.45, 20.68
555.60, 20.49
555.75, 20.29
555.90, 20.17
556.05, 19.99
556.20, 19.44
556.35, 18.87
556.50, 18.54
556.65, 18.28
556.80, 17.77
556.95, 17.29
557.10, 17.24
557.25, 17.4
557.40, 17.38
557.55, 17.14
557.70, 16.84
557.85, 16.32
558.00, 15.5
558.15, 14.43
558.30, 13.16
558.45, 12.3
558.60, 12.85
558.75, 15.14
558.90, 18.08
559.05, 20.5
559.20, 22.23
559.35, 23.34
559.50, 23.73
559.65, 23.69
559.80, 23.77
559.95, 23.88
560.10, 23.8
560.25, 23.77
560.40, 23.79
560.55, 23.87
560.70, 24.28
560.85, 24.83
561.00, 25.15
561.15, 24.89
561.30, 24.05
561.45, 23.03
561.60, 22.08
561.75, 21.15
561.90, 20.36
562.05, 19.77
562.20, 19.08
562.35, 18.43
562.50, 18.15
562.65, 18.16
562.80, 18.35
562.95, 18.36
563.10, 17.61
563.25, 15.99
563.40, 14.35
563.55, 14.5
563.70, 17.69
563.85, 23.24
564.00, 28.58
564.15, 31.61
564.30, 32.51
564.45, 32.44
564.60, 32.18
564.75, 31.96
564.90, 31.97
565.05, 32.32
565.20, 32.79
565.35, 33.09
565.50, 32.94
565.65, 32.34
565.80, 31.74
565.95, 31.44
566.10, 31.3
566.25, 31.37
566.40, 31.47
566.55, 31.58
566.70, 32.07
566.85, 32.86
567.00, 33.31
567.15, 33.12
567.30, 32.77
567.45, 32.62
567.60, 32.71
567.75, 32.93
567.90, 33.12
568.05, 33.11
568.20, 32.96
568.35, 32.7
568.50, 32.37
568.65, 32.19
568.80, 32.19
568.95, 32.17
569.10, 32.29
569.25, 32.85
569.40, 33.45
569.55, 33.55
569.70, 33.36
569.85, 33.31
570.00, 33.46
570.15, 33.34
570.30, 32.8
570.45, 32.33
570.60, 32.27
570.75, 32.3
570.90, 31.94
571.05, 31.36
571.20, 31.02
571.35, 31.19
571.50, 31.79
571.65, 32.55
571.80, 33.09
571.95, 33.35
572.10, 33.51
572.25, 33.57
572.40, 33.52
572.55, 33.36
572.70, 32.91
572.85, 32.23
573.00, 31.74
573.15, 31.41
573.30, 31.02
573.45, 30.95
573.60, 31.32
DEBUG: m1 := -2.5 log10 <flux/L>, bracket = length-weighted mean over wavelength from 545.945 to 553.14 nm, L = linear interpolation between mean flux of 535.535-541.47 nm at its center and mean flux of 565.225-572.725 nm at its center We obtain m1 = 0.40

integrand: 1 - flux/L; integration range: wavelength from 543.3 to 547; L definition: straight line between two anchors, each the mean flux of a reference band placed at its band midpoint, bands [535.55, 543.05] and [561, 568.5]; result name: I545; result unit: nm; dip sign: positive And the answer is 0.84 nm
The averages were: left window 20.1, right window 27.3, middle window 16.8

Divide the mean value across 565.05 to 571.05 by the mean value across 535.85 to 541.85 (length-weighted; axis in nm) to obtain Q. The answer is 1.6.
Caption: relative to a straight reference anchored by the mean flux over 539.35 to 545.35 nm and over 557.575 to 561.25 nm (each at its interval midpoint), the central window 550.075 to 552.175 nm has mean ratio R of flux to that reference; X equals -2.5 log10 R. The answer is 0.07 mag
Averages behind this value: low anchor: 17.9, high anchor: 20.4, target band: 18.1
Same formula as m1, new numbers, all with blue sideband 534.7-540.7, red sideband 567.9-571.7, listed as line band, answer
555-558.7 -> 0.488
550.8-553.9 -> 0.421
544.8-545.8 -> 0.365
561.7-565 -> 0.315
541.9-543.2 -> 0.215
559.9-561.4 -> 0.204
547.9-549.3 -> 0.372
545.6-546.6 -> 0.412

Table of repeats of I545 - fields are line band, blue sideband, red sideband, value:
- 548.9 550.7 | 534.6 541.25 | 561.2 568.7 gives 0.61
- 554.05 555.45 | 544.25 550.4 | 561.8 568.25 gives 0.15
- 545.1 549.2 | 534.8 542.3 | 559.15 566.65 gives 0.94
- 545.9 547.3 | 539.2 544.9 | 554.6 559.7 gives 0.18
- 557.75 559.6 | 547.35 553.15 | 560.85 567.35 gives 0.44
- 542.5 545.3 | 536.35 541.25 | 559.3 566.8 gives 0.52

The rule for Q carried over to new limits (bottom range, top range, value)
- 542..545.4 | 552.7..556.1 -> 1.02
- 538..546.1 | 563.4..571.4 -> 1.71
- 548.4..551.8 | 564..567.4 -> 1.88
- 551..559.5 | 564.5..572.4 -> 1.82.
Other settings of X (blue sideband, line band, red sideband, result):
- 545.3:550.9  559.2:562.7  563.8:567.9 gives 0.22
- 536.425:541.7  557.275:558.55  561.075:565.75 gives 0.45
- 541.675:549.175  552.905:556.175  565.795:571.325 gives 0.28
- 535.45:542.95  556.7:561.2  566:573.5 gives 0.39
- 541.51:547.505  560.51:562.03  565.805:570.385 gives 0.21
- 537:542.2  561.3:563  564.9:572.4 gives 0.43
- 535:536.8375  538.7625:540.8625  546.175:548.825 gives 0.10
